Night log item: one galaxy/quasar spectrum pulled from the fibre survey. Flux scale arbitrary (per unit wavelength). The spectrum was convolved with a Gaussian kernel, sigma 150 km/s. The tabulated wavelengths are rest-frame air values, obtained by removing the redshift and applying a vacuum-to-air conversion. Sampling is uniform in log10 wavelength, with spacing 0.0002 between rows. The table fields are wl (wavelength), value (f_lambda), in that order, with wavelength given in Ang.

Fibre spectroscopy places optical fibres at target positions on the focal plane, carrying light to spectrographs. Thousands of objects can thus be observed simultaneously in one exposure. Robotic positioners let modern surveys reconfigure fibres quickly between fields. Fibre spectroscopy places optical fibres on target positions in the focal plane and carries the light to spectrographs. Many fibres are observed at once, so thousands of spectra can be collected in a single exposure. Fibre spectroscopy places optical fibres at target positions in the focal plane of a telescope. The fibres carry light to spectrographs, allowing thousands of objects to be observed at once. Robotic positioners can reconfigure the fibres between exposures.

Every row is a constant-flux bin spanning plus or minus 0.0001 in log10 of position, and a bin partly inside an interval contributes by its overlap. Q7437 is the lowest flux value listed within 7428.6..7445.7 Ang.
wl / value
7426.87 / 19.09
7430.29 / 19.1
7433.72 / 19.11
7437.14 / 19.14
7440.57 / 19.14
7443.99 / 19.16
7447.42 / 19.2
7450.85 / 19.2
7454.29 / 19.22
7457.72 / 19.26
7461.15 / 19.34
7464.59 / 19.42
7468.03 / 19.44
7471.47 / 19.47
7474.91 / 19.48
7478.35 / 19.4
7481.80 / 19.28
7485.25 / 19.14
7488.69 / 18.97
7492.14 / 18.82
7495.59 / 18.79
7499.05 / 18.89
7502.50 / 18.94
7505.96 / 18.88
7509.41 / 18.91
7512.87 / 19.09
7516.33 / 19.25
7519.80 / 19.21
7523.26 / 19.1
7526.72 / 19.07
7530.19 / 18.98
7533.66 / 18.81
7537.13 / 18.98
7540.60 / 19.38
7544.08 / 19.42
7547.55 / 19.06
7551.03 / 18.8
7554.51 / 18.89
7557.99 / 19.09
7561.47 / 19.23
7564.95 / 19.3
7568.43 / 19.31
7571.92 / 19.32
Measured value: 19.1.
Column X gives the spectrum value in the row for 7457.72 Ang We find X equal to 19.26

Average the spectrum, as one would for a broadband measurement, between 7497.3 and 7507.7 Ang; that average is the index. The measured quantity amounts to 18.9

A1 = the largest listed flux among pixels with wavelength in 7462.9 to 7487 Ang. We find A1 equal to 19.48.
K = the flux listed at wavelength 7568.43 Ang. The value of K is 19.31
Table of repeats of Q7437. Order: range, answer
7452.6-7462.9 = 19.22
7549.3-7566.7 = 18.8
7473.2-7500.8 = 18.79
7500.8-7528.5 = 18.88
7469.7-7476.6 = 19.47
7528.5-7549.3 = 18.81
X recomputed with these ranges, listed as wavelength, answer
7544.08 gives 19.42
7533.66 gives 18.81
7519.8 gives 19.21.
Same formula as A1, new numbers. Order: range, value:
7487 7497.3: 18.97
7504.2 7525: 19.25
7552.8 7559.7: 19.09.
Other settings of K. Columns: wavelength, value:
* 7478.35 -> 19.4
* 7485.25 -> 19.14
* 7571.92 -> 19.32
